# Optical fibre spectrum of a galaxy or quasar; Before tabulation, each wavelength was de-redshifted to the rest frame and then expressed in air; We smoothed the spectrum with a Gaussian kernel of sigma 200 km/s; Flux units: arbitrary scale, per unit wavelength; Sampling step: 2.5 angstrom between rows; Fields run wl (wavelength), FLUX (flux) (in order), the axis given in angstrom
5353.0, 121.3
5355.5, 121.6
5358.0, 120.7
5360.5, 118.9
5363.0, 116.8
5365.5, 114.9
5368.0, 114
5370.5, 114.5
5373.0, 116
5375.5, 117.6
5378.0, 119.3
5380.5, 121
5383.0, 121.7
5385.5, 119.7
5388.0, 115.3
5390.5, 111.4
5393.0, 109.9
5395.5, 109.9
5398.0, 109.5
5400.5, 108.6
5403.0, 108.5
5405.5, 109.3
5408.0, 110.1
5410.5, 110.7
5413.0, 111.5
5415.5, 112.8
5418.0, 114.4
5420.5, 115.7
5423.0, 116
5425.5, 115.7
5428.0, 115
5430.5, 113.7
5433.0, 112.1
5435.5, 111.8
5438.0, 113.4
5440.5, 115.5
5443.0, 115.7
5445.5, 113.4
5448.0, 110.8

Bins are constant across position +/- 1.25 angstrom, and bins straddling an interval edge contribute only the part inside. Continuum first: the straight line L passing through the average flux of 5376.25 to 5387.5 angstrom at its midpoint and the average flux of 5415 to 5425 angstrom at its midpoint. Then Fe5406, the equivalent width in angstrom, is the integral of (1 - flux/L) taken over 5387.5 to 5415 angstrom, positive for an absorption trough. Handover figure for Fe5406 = 1.6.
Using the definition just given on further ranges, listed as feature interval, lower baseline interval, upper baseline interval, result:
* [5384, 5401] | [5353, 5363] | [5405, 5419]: 0.34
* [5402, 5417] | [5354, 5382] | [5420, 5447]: 0.65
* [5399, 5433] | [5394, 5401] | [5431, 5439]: -0.45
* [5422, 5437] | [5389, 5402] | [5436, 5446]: -0.10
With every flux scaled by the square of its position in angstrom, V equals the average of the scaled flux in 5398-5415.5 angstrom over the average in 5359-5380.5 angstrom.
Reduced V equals 1.0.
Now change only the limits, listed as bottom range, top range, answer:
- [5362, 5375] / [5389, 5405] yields 0.96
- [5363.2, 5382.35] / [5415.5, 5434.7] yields 1.00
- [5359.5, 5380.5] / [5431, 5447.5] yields 1.00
